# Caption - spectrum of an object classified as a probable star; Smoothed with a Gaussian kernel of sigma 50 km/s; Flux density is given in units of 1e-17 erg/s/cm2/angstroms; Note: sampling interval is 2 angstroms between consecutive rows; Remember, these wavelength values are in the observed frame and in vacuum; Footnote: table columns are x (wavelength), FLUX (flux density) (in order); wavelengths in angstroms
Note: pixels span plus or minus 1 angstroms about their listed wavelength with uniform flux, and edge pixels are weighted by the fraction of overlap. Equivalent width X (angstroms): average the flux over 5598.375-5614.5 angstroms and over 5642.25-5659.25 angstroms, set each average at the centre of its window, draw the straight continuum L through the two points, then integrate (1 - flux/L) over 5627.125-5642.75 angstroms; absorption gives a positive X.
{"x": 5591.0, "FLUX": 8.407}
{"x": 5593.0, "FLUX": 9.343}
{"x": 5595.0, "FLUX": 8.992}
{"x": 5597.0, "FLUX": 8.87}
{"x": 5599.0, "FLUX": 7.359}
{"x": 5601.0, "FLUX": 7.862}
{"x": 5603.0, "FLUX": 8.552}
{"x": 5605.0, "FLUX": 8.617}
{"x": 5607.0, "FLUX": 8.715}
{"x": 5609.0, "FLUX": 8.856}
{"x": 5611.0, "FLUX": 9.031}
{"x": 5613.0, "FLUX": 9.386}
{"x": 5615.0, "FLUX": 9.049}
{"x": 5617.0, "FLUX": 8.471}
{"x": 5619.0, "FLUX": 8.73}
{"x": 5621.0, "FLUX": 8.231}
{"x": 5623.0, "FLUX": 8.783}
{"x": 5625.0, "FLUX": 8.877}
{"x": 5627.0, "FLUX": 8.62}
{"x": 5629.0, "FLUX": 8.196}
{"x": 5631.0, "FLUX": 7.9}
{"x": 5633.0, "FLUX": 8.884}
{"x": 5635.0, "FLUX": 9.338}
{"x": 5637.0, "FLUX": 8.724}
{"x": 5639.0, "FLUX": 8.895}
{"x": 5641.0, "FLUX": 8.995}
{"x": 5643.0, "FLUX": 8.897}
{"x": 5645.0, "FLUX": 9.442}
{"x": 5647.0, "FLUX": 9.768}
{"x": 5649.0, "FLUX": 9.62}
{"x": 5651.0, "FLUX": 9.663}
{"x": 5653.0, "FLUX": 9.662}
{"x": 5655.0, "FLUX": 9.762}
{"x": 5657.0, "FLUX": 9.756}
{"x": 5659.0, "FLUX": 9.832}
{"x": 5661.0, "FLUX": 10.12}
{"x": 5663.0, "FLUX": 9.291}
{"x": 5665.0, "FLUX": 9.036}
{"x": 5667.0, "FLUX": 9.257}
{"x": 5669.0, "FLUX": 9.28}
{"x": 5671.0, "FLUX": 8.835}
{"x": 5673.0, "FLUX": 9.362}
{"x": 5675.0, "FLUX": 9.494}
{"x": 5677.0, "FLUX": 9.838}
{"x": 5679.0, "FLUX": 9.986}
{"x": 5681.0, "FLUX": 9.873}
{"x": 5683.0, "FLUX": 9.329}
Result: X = 0.9 angstroms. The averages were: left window 8.59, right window 9.6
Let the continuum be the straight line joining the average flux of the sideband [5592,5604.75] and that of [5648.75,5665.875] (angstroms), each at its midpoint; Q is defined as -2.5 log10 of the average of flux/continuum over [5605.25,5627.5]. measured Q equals 0.01 mag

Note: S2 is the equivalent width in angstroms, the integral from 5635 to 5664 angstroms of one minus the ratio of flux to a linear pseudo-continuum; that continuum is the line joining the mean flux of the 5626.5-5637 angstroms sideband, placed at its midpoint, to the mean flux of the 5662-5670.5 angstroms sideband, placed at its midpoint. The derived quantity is -1.8 angstroms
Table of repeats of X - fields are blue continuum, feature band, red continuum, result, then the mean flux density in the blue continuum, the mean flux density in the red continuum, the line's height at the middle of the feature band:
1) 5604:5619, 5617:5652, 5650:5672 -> 1.0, 8.87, 9.5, 9.16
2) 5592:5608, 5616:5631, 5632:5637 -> 0.6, 8.54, 9.03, 8.88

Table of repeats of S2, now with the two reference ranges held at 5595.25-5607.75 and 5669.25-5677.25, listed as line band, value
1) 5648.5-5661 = -0.92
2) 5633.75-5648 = -0.41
